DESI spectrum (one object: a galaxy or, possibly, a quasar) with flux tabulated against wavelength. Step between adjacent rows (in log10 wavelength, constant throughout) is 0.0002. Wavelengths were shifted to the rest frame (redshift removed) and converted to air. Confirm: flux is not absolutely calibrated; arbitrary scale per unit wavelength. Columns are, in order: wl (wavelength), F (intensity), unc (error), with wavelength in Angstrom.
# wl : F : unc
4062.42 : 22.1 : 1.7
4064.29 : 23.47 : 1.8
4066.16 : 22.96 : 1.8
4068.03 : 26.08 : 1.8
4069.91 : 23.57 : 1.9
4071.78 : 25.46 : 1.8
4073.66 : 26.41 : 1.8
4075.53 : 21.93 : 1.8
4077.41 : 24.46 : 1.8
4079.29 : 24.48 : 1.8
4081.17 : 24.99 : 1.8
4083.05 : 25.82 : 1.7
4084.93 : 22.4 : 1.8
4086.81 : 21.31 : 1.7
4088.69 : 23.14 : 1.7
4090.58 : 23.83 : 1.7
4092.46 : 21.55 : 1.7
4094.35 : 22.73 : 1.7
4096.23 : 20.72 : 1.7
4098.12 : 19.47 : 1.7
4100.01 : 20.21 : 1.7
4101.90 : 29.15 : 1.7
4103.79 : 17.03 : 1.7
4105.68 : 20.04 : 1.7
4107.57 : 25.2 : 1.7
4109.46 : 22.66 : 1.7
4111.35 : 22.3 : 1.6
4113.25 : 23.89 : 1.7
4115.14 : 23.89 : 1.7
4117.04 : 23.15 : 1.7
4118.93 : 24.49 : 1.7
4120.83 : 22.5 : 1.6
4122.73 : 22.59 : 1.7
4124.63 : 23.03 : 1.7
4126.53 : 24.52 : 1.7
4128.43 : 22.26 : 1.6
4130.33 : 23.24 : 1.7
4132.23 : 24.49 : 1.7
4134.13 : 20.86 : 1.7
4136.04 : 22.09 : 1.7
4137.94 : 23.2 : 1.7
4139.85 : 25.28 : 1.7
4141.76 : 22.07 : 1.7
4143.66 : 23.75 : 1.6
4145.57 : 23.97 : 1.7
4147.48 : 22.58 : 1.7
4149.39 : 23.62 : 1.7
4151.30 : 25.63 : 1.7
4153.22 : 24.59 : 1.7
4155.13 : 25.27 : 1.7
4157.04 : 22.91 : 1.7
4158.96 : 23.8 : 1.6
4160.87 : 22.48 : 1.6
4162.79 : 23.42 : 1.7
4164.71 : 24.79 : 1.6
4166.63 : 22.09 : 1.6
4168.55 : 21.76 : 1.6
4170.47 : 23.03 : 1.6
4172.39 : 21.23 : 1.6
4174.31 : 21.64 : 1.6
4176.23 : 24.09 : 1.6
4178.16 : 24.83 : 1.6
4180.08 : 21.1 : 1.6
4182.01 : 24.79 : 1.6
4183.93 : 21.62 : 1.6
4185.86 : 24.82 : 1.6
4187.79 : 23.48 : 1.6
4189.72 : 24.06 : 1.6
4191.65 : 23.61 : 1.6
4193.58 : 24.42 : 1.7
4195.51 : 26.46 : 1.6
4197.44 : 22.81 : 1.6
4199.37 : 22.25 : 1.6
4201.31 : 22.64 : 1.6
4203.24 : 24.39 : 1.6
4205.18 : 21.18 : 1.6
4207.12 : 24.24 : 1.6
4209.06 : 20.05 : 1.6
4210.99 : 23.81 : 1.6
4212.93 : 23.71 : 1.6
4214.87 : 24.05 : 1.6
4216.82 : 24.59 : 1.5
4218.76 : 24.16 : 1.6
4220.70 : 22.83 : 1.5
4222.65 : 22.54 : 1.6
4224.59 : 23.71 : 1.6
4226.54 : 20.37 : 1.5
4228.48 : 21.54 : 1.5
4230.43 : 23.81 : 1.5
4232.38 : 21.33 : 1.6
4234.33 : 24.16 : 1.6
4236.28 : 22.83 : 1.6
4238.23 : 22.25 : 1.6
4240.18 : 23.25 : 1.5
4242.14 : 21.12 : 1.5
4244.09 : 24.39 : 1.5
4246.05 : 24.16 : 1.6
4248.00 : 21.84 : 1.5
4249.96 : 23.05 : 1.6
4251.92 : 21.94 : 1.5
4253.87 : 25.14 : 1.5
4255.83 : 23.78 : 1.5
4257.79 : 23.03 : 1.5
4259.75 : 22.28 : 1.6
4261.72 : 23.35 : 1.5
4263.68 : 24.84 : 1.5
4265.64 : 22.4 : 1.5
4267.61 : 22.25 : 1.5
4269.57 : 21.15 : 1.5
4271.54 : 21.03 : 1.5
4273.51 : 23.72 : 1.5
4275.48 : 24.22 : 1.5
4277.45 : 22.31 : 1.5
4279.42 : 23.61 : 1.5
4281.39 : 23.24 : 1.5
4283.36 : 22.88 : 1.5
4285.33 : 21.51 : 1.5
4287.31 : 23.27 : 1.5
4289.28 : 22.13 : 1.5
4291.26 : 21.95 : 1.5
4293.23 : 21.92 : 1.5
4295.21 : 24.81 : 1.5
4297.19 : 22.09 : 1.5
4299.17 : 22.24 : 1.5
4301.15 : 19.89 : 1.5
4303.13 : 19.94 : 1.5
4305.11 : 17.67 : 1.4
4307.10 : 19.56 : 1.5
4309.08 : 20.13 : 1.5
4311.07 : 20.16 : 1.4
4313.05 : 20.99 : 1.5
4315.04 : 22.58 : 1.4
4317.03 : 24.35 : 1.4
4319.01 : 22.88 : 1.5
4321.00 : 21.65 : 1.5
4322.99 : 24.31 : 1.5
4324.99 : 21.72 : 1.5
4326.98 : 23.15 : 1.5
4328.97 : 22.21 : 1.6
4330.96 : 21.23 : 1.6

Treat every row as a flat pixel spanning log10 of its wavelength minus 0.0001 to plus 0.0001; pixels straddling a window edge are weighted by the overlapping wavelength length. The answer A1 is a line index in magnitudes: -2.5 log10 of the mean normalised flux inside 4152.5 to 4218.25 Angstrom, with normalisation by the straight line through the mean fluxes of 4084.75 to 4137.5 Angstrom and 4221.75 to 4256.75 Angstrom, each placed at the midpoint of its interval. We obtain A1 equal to -0.03 mag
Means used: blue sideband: 22.6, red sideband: 22.9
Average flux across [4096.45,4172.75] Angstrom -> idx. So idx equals 23.1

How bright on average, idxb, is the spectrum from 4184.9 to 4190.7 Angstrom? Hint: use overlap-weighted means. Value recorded 24.1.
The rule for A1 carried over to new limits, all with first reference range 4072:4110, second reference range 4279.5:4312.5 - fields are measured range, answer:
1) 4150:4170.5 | -0.056 mag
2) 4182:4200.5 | -0.073 mag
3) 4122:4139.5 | -0.017 mag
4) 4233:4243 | -0.037 mag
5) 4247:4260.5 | -0.060 mag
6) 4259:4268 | -0.065 mag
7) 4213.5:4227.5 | -0.055 mag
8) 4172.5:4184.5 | -0.030 mag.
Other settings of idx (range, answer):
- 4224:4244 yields 22.5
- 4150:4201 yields 23.5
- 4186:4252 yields 23.1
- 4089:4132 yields 22.7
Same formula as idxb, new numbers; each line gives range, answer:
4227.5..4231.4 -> 22.7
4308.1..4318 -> 21.6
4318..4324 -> 22.9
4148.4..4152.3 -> 24.6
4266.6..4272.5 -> 21.5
